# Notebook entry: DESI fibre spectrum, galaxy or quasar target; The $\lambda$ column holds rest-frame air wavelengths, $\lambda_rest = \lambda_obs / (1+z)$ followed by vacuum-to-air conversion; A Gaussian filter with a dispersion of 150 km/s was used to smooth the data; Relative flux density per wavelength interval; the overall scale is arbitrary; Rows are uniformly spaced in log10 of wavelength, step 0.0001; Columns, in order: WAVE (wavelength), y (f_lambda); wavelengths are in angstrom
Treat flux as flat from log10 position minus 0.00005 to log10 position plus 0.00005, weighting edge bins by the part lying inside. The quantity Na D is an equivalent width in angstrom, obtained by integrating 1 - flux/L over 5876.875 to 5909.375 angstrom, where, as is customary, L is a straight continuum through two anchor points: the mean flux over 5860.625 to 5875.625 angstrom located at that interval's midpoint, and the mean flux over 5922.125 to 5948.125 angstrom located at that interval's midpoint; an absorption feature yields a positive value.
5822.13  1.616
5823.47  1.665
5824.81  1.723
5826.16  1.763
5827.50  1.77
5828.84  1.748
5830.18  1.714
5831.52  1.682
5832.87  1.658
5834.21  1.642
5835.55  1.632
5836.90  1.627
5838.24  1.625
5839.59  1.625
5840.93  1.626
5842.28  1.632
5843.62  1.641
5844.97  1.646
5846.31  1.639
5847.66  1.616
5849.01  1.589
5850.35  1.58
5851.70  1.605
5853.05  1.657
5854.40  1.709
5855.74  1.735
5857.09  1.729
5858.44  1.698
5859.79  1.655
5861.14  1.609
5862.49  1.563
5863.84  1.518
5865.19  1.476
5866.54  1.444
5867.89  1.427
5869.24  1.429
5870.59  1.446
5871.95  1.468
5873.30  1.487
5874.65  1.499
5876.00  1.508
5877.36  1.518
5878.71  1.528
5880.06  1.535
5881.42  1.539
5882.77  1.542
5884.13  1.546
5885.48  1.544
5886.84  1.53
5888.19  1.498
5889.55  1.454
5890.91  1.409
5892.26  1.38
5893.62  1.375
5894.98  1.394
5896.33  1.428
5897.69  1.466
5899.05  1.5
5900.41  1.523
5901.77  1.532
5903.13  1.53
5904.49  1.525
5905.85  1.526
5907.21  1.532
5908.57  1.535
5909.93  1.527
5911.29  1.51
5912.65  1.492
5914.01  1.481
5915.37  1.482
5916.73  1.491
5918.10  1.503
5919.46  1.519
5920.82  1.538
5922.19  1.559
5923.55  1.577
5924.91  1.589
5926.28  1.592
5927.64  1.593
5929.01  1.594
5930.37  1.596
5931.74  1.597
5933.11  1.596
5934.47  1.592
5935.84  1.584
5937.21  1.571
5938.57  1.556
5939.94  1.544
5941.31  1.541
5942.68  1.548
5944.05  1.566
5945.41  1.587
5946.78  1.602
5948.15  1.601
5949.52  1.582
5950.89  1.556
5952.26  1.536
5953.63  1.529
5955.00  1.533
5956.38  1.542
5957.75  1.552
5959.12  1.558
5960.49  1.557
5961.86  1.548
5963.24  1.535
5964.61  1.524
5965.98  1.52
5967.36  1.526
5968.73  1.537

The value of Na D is 0.6 angstrom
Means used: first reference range 1.49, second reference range 1.58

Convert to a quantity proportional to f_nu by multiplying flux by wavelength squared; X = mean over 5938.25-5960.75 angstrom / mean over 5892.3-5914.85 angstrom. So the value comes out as 1.1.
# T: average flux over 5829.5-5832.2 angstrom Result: 1.7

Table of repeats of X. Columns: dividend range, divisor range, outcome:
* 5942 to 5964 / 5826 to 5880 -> 1.01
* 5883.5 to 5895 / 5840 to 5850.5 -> 0.91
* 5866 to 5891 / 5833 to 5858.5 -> 0.92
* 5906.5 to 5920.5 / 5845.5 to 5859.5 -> 0.93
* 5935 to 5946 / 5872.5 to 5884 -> 1.05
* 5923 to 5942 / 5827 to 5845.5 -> 0.98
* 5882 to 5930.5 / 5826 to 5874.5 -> 0.96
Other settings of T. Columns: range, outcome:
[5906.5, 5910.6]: 1.53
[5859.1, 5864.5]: 1.59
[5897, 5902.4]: 1.5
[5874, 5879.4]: 1.51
